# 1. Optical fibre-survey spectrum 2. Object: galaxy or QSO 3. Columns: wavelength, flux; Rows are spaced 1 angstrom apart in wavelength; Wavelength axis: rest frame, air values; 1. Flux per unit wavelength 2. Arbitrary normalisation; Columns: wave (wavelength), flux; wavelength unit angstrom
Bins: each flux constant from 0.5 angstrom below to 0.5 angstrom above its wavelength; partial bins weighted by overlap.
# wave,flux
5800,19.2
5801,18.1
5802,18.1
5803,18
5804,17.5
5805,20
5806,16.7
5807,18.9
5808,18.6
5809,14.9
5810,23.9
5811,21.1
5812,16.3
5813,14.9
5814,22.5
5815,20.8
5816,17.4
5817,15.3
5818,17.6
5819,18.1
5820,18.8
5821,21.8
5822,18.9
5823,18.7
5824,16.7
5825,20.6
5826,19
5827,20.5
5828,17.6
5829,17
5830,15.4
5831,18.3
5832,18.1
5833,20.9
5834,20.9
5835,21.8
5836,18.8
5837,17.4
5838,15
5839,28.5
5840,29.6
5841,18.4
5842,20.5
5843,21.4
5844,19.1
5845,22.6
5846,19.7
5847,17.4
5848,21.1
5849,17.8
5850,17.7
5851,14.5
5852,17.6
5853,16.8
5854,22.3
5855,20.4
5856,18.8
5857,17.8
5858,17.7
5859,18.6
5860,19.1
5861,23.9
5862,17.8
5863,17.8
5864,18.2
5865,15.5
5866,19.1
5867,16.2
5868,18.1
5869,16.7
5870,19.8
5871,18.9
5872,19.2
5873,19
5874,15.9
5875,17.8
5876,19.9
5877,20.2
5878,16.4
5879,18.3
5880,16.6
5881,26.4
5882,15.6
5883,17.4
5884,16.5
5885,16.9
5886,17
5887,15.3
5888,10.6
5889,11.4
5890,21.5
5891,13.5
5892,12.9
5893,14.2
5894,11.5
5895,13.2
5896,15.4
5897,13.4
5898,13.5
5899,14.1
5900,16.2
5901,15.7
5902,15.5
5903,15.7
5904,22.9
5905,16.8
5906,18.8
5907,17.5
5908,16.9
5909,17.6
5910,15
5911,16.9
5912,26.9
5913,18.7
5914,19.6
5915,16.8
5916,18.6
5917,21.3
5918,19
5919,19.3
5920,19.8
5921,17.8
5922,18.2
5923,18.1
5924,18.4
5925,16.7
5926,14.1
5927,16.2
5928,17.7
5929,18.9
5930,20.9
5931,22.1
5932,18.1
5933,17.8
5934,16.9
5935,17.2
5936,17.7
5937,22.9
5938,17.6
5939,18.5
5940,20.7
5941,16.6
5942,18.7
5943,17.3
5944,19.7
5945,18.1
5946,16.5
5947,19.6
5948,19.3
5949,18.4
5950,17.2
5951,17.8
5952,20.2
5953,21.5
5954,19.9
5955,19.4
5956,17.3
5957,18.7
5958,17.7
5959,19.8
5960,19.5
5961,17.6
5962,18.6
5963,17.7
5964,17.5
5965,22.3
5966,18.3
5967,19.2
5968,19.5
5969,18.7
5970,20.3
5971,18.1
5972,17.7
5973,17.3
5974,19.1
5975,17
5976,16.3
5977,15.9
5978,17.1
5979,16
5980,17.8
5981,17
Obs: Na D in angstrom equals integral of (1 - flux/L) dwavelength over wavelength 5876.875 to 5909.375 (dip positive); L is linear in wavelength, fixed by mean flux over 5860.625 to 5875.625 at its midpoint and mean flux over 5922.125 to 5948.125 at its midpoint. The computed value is 3.7 angstrom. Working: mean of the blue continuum 18.2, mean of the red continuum 18.3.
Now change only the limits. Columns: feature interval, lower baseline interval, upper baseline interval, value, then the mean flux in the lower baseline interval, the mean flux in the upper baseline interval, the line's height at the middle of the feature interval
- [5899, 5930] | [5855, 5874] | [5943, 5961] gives 1.00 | 18.4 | 18.8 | 18.6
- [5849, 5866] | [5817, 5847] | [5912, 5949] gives 0.82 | 19.6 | 18.6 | 19.3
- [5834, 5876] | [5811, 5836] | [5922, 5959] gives -1.15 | 18.7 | 18.5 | 18.6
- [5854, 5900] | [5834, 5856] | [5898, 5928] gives 4.50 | 19.9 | 17.8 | 18.9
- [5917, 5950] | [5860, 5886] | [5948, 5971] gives 0.58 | 18.3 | 18.9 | 18.8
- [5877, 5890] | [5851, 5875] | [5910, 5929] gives 1.10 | 18.4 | 18.5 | 18.4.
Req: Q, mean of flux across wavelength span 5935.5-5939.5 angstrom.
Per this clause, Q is 19.2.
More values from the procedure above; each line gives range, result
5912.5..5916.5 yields 18.4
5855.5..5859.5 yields 18.2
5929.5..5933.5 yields 19.7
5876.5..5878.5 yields 18.3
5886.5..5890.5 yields 14.7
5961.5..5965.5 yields 19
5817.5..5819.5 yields 17.9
